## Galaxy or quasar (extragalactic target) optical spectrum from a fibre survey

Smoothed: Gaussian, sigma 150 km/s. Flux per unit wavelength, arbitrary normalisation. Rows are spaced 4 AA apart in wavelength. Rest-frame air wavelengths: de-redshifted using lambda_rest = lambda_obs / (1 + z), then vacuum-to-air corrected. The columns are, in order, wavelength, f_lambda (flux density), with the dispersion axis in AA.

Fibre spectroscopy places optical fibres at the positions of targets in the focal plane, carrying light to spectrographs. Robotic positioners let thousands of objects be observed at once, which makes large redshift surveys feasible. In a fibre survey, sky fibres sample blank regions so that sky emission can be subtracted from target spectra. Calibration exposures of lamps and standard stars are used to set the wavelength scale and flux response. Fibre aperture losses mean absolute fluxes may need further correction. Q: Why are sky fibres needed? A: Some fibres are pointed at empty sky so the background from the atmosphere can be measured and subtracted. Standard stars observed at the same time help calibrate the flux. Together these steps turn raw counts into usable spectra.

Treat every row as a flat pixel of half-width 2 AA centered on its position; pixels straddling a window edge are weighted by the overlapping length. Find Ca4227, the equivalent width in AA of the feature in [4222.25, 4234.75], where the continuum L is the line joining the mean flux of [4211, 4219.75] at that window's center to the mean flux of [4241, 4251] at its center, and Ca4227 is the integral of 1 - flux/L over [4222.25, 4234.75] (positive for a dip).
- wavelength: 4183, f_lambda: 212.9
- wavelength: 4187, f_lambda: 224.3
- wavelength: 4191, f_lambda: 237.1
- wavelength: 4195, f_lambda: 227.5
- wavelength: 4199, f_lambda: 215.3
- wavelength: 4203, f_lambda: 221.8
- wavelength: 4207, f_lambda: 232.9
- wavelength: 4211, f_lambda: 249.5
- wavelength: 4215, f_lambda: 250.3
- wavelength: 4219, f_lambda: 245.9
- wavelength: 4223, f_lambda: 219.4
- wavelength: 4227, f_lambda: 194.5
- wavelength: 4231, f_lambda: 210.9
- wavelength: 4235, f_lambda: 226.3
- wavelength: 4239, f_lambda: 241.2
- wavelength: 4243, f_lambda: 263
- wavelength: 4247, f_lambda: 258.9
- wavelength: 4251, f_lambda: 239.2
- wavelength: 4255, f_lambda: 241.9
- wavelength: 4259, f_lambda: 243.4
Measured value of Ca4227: 2.1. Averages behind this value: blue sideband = 249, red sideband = 257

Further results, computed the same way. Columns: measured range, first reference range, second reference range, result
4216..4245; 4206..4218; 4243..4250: 2.57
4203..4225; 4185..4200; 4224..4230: -2.82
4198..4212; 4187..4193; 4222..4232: -0.47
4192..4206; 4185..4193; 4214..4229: 0.35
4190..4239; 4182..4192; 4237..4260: 1.46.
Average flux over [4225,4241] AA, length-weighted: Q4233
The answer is 218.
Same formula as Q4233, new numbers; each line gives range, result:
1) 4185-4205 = 225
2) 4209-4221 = 249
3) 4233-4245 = 244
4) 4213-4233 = 224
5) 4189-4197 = 232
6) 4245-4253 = 249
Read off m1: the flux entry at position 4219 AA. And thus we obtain 245.9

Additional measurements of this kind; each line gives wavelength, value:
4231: 210.9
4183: 212.9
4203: 221.8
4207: 232.9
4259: 243.4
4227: 194.5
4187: 224.3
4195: 227.5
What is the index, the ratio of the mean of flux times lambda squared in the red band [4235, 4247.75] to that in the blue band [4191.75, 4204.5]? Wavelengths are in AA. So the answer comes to 1.14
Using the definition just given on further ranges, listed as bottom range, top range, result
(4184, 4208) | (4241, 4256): 1.14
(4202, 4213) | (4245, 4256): 1.07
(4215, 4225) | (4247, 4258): 1.05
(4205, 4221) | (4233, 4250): 1.02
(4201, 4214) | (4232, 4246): 1.04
